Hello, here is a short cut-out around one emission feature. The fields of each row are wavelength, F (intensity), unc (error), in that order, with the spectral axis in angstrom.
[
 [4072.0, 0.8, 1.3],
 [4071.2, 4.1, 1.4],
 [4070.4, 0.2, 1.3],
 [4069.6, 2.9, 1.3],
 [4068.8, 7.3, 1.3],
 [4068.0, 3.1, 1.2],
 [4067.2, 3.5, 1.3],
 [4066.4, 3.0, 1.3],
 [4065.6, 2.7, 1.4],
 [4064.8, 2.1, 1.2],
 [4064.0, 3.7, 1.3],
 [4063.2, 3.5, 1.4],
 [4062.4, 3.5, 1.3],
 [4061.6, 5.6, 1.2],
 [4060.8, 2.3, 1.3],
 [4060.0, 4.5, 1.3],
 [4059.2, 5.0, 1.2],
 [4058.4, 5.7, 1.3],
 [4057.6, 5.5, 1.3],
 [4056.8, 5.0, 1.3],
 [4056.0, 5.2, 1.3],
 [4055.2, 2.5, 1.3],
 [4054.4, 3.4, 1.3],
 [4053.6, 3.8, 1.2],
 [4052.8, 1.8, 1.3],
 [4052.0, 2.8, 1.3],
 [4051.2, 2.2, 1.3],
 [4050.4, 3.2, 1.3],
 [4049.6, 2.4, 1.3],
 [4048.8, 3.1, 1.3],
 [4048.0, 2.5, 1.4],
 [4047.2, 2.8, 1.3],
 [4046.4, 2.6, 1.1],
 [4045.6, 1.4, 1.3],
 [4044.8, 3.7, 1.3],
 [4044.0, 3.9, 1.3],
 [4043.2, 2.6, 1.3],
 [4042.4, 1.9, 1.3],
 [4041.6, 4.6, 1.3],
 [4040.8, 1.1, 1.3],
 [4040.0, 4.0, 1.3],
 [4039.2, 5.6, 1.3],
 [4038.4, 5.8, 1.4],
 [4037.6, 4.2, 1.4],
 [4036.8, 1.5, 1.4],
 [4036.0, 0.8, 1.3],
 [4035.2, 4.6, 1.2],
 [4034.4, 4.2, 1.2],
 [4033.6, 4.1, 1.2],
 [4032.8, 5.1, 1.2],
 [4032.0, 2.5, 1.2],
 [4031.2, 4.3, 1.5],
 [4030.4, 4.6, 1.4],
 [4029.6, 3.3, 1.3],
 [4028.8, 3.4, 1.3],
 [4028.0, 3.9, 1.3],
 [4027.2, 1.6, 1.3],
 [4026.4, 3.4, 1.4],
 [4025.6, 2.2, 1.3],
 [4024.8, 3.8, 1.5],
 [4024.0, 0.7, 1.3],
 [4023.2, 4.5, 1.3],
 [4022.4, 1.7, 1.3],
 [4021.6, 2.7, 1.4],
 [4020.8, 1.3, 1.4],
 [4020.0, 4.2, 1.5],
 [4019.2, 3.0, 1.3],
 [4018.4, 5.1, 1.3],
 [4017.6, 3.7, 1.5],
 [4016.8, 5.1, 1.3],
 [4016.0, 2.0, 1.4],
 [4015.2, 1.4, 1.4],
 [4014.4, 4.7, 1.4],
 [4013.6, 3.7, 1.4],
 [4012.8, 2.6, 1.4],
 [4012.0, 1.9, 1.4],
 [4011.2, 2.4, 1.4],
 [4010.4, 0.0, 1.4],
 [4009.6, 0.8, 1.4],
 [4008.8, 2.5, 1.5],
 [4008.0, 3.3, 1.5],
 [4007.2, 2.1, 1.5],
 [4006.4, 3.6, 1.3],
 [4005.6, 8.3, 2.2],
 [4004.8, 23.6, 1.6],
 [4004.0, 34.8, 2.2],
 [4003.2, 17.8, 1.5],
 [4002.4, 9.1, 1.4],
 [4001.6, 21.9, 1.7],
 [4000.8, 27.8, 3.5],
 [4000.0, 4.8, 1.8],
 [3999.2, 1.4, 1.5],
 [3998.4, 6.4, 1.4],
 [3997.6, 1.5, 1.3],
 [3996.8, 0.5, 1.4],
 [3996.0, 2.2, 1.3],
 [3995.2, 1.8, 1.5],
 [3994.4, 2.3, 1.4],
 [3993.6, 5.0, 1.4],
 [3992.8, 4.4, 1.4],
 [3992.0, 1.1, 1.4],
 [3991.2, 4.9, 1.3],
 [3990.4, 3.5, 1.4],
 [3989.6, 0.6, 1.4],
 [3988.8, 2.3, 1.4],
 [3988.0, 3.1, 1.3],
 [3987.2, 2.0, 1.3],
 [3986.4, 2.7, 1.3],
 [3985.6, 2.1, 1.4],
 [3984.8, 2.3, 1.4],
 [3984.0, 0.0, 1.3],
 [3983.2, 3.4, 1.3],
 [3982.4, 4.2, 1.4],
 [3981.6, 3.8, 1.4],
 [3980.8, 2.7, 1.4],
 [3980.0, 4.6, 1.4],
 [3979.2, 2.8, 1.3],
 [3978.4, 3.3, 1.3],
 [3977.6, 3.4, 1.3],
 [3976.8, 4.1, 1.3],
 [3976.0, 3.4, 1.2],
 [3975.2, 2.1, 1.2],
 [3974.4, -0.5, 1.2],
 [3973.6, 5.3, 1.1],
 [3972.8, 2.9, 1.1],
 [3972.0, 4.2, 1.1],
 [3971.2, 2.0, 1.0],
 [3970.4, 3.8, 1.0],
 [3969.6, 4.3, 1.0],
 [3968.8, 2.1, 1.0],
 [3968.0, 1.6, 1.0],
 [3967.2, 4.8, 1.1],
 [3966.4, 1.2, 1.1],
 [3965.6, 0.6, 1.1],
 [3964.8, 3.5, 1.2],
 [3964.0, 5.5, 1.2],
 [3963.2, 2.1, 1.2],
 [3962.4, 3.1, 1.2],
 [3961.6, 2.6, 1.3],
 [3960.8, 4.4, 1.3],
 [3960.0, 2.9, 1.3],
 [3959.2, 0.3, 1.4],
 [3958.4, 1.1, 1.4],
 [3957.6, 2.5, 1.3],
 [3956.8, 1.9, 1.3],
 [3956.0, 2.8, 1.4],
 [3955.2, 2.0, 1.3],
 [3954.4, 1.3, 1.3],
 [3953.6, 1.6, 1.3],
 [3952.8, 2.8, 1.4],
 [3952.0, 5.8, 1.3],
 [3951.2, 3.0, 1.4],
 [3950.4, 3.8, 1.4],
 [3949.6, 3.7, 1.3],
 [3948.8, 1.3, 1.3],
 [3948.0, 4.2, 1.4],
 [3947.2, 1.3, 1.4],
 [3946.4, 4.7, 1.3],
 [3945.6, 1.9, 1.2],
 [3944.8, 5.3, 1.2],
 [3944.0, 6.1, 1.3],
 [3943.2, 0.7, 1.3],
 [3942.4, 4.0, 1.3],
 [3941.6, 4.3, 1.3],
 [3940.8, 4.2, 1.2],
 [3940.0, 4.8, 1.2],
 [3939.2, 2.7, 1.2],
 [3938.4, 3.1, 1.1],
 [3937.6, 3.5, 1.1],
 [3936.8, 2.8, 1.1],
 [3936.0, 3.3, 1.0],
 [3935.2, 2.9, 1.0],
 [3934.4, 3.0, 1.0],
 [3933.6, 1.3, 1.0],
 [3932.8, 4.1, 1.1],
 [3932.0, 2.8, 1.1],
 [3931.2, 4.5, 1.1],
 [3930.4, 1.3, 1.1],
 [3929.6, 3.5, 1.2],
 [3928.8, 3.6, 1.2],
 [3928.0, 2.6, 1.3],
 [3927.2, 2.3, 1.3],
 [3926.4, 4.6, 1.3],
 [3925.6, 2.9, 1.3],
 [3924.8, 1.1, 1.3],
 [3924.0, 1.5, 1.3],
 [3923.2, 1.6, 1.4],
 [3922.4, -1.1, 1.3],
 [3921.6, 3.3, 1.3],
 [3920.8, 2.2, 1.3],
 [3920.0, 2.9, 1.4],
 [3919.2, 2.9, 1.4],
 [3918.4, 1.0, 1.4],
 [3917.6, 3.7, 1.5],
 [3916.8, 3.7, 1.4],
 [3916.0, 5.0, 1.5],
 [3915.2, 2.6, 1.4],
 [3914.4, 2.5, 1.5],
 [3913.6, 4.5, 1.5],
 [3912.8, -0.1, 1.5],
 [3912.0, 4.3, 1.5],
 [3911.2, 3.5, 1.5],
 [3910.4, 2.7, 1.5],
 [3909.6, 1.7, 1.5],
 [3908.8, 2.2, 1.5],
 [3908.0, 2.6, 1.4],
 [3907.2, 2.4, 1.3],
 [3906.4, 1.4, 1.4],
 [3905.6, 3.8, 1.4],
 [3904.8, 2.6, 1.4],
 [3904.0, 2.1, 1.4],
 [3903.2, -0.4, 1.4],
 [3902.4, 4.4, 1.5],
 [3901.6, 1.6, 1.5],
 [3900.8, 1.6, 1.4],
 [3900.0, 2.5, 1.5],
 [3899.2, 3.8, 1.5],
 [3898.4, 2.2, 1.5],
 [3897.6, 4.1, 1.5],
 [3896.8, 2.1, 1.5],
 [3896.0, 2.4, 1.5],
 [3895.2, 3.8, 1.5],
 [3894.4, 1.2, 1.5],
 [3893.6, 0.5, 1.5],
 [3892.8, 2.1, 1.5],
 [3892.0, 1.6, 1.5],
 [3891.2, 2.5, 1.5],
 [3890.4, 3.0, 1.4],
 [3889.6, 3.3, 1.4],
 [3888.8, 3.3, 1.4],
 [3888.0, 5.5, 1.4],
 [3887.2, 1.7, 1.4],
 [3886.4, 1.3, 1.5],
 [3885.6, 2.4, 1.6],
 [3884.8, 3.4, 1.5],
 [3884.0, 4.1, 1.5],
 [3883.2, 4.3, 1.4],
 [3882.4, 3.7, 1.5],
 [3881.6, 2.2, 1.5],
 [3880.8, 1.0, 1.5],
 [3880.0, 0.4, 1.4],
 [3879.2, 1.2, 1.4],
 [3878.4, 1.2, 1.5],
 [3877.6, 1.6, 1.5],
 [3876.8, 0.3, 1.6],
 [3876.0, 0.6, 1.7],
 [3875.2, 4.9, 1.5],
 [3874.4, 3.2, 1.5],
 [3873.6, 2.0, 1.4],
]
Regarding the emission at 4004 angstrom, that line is [O II]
